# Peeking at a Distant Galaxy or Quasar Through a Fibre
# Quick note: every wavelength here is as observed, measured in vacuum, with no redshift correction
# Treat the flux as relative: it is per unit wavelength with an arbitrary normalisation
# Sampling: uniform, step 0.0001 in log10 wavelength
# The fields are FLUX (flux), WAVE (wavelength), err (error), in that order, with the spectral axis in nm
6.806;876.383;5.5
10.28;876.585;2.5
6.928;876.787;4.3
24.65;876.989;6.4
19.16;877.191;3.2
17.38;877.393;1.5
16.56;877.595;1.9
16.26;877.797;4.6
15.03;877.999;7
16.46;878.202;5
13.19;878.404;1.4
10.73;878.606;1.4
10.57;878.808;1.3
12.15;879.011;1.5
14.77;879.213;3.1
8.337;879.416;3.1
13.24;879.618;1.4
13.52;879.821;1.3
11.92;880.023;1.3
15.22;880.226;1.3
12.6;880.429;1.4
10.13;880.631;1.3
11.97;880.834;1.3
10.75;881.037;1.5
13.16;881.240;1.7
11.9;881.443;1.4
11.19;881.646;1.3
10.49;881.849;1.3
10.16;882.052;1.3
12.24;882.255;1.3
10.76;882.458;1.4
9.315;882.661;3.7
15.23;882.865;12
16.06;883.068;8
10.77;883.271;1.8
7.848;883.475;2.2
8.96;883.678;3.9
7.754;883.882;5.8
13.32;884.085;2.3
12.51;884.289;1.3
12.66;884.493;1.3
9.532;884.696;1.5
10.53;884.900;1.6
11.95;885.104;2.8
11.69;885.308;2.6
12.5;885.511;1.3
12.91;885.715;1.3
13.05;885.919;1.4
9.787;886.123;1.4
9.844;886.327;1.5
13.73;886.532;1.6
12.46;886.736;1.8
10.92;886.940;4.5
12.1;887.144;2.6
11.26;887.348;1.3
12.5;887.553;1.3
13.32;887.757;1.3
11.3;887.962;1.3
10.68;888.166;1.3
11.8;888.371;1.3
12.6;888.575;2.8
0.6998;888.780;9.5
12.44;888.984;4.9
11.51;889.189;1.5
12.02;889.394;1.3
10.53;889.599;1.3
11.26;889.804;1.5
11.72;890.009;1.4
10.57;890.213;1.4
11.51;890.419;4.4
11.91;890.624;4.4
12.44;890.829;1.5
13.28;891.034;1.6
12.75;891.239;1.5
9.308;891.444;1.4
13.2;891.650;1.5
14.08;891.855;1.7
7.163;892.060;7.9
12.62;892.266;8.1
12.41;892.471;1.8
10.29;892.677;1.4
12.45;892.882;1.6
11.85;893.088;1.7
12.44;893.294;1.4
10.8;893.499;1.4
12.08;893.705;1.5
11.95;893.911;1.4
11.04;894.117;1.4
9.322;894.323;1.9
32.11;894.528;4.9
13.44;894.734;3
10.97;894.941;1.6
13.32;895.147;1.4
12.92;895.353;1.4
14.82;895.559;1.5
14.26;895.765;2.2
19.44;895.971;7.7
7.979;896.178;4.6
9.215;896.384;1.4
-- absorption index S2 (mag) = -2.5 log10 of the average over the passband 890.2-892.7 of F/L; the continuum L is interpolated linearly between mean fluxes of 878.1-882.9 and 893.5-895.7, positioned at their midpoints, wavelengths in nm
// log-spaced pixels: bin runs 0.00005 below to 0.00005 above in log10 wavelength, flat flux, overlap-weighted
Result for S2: 0.16 mag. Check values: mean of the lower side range 12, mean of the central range 11.7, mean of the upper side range 14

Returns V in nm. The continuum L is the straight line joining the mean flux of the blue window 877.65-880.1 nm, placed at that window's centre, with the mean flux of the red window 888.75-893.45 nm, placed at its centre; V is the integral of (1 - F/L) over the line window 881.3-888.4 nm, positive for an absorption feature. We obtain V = 0.42 nm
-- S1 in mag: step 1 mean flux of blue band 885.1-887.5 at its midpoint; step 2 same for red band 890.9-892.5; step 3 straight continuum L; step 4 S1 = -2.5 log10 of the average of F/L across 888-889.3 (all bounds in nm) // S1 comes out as 0.18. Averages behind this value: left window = 11.9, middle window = 10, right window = 11.8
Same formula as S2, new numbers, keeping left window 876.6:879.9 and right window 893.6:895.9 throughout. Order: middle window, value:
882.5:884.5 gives 0.244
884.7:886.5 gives 0.231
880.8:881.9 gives 0.221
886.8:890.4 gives 0.277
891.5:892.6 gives 0.211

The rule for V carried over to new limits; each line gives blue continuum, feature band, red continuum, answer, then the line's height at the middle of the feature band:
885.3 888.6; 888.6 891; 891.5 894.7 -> 0.32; 12.4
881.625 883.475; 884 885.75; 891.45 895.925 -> 0.00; 11.9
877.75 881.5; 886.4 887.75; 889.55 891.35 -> -0.01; 12.1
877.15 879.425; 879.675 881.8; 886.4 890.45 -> 0.21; 13.6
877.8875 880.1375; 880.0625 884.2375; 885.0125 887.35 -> 0.29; 12.4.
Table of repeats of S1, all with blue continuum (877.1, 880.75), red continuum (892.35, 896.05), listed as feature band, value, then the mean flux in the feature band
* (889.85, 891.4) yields 0.15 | 11.9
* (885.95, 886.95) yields 0.19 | 11.5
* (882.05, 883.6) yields 0.18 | 11.6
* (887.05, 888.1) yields 0.14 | 12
